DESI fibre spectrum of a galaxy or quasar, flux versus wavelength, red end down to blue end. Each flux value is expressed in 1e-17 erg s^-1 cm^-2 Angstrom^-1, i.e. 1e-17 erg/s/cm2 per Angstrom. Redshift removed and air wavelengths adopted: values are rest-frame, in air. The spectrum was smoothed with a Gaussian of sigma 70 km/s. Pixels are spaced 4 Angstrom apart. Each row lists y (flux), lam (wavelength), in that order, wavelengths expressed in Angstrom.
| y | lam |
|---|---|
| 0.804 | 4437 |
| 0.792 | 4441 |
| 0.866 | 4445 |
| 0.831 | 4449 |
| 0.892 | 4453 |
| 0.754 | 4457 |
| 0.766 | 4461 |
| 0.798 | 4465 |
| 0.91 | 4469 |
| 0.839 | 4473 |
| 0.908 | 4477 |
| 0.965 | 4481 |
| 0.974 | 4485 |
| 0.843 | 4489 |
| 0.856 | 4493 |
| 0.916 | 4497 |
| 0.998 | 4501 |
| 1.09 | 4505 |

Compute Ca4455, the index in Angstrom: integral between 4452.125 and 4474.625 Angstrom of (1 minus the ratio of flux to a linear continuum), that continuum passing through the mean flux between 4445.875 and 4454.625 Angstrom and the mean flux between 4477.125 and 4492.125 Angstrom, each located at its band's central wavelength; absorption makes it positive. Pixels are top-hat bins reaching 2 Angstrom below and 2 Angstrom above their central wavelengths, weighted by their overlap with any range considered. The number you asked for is 1.5 Angstrom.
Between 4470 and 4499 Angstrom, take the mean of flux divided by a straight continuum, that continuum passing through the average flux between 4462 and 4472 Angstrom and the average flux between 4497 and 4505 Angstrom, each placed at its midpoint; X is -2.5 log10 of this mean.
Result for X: 0.03 mag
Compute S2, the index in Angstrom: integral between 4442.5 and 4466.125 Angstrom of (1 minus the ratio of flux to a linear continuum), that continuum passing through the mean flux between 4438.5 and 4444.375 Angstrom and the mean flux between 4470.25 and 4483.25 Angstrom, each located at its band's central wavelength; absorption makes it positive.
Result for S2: 0.7 Angstrom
